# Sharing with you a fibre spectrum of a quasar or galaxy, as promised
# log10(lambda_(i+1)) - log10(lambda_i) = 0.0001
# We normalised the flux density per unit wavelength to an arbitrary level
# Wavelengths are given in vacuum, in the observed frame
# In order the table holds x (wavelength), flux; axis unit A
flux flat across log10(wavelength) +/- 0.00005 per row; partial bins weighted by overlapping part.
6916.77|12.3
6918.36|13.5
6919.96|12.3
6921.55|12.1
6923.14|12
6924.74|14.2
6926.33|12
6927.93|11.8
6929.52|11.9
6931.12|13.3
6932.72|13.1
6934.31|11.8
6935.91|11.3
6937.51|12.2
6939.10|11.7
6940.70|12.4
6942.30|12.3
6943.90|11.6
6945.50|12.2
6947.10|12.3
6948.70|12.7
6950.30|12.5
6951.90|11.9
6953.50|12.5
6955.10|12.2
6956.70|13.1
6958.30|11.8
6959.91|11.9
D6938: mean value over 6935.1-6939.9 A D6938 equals 11.7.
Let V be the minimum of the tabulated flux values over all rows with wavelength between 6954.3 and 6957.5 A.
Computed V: 12.2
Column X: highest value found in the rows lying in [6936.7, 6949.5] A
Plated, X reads 12.7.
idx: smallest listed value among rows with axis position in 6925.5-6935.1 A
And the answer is 11.8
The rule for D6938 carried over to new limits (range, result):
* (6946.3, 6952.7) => 12.4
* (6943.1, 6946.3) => 11.9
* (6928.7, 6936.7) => 12.3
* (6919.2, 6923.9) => 12.2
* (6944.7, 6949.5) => 12.4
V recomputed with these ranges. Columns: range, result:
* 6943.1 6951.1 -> 11.6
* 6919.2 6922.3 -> 12.1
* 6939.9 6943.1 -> 12.3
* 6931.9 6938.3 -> 11.3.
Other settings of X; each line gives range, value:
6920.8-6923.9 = 12.1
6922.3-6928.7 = 14.2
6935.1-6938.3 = 12.2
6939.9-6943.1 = 12.4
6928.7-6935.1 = 13.3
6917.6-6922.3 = 13.5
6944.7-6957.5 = 13.1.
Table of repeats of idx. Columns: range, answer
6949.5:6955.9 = 11.9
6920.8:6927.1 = 12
